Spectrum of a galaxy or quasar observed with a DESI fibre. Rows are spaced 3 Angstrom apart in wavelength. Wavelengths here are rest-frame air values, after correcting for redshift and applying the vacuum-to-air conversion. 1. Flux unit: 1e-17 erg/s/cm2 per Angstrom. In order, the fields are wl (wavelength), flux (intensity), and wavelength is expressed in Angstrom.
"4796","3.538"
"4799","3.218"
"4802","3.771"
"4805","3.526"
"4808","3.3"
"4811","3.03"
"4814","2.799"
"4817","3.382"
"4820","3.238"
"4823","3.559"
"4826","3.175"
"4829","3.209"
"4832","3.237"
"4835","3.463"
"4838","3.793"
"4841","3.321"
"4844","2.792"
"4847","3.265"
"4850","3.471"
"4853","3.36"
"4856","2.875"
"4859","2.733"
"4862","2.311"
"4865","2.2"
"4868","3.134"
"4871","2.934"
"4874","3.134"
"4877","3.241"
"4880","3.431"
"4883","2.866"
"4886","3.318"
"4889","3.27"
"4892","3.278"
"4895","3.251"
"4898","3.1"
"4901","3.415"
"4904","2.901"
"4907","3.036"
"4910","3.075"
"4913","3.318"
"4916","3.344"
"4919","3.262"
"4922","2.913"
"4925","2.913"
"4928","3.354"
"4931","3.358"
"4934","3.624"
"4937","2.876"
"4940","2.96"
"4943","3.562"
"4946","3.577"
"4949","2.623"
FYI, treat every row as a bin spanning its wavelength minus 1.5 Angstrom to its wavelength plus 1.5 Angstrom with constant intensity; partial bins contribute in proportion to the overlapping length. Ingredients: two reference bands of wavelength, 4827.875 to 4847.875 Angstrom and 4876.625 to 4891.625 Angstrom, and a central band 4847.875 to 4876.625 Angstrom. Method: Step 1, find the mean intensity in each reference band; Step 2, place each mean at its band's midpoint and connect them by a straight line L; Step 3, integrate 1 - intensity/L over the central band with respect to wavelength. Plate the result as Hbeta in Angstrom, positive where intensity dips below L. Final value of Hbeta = 3.0 Angstrom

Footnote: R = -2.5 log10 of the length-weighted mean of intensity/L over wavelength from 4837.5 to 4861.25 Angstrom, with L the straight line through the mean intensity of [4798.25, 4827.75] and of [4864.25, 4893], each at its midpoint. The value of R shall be 0.01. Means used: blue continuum 3.3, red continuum 3.1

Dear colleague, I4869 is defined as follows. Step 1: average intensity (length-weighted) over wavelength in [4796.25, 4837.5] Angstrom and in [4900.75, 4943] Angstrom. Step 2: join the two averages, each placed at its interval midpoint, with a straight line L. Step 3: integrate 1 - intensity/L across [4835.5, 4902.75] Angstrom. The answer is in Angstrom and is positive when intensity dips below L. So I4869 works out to 2.7 Angstrom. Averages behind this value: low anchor 3.32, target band 3.12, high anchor 3.17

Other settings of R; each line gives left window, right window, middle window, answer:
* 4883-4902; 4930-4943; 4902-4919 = 0.03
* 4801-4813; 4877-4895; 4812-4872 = 0.07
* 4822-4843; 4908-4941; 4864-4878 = 0.12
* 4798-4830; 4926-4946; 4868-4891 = 0.04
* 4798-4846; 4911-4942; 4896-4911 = 0.04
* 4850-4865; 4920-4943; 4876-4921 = -0.07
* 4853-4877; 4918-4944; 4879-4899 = -0.09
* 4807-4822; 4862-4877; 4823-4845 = -0.09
